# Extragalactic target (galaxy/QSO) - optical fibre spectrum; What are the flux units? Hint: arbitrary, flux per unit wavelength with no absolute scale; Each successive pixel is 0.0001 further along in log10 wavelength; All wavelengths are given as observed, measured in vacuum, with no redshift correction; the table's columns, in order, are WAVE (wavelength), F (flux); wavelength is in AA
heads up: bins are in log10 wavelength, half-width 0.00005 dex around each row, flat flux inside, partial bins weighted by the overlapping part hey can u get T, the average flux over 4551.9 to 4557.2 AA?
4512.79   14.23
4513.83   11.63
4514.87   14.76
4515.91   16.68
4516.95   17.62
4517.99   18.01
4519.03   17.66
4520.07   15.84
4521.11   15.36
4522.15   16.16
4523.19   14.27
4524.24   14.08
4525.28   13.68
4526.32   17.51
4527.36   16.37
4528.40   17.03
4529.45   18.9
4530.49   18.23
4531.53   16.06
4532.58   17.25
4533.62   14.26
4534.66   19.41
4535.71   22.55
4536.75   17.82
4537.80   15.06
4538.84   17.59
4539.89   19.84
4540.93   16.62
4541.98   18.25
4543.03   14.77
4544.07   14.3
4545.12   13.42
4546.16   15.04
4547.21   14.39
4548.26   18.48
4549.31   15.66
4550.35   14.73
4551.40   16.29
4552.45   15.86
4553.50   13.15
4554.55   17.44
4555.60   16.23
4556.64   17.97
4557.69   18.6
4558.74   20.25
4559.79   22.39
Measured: 16.2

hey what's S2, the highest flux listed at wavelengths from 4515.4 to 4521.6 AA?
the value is 18.01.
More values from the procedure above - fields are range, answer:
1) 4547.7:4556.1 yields 18.48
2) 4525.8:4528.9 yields 17.51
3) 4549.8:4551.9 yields 16.29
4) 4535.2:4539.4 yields 22.55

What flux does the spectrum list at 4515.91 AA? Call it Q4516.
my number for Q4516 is 16.68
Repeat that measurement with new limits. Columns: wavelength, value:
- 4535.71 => 22.55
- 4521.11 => 15.36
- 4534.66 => 19.41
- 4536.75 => 17.82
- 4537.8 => 15.06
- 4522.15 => 16.16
